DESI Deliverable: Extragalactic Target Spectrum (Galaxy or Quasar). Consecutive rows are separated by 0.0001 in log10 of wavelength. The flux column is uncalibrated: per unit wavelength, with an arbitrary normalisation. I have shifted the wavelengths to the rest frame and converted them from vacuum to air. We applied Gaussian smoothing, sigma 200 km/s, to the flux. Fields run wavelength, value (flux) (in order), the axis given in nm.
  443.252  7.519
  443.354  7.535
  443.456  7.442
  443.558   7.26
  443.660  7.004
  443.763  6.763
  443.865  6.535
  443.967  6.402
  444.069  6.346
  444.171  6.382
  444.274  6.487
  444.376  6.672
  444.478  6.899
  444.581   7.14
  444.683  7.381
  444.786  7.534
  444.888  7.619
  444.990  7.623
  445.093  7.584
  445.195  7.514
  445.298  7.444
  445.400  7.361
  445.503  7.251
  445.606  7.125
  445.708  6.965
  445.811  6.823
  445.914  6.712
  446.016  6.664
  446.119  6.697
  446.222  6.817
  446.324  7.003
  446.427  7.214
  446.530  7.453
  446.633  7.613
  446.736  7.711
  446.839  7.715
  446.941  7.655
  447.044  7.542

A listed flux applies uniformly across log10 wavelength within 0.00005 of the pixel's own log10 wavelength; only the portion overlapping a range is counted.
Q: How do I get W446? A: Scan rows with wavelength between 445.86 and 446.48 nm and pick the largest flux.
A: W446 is 7.214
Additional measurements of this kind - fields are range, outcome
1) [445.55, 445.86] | 7.125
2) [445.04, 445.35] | 7.584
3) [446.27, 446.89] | 7.715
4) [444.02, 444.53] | 6.899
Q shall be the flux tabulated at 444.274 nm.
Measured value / 6.487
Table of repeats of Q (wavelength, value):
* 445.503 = 7.251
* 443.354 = 7.535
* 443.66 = 7.004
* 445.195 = 7.514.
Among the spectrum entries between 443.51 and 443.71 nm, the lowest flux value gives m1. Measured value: 7.004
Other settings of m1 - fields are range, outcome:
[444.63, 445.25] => 7.381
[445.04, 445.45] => 7.361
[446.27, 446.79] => 7.003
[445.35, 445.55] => 7.251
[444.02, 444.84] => 6.346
